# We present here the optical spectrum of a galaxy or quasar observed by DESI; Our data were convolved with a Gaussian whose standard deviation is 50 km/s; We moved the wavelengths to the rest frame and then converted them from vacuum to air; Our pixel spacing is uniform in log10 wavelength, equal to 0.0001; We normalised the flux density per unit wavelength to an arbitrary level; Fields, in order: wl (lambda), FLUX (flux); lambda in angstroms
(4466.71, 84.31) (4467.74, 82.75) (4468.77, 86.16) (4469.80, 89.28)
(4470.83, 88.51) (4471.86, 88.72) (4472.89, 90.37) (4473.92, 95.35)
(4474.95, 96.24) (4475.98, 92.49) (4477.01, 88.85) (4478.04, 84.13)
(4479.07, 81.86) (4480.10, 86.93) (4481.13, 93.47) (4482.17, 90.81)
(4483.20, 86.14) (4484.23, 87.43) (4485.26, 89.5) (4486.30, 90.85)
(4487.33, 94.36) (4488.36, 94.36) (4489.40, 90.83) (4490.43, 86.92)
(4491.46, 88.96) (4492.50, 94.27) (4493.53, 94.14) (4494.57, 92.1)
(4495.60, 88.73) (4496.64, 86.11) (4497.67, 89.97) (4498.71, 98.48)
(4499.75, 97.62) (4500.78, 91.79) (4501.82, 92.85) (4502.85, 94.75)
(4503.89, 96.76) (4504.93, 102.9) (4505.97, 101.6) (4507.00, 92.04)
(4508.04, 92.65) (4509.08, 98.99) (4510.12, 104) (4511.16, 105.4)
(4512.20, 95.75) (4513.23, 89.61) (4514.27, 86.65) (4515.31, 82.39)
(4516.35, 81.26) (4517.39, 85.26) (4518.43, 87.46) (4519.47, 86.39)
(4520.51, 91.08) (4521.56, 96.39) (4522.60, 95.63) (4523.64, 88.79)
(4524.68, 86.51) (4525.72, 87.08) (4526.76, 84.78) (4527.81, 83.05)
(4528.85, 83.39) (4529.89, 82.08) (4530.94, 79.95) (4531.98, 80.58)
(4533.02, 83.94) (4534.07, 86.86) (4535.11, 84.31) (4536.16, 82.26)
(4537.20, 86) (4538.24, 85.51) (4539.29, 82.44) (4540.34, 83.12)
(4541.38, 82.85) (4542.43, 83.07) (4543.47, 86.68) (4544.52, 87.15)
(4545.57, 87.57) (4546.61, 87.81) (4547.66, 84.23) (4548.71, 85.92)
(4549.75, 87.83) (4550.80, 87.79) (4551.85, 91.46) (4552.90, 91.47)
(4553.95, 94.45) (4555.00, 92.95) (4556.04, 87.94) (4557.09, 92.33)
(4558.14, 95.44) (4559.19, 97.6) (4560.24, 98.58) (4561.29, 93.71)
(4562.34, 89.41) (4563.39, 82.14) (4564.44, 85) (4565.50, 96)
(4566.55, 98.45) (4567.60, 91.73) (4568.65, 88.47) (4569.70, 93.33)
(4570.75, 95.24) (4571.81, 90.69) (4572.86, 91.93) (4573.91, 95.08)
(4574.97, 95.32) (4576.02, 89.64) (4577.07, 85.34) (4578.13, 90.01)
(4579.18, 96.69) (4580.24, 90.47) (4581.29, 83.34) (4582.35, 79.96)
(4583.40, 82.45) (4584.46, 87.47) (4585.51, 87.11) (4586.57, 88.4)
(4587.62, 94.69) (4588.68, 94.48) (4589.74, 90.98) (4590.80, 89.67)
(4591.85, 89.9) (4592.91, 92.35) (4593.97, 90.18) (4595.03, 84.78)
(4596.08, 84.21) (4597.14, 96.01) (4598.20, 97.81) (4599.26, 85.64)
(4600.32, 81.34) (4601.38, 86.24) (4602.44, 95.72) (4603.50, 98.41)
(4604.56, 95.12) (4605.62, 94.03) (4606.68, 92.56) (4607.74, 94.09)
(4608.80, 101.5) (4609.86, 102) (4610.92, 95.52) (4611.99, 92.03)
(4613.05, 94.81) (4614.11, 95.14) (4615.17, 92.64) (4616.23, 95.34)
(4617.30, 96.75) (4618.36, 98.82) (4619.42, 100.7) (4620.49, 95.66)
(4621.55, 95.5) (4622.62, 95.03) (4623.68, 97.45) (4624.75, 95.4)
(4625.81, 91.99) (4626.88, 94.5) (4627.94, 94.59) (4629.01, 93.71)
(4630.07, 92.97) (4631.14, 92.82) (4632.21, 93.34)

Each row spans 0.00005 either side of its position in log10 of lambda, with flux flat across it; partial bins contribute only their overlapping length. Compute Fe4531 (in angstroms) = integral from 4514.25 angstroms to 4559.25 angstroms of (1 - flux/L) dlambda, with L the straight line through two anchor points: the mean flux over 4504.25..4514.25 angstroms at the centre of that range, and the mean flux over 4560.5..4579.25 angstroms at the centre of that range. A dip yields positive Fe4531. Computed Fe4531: 3.7 angstroms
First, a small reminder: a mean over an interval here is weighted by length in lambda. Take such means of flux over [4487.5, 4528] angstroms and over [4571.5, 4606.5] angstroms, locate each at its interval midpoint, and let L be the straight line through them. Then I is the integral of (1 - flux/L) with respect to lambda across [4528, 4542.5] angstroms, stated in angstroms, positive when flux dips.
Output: 1.3 angstroms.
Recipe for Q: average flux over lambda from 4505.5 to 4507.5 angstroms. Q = 97.1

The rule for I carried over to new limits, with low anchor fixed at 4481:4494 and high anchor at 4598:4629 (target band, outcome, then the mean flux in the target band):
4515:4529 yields 0.7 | 87.3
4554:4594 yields 1.1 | 91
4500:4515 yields -0.7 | 96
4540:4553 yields 0.8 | 86.6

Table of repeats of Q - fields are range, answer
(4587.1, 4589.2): 94.4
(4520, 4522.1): 93.4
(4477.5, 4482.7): 87.4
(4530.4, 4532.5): 80.2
